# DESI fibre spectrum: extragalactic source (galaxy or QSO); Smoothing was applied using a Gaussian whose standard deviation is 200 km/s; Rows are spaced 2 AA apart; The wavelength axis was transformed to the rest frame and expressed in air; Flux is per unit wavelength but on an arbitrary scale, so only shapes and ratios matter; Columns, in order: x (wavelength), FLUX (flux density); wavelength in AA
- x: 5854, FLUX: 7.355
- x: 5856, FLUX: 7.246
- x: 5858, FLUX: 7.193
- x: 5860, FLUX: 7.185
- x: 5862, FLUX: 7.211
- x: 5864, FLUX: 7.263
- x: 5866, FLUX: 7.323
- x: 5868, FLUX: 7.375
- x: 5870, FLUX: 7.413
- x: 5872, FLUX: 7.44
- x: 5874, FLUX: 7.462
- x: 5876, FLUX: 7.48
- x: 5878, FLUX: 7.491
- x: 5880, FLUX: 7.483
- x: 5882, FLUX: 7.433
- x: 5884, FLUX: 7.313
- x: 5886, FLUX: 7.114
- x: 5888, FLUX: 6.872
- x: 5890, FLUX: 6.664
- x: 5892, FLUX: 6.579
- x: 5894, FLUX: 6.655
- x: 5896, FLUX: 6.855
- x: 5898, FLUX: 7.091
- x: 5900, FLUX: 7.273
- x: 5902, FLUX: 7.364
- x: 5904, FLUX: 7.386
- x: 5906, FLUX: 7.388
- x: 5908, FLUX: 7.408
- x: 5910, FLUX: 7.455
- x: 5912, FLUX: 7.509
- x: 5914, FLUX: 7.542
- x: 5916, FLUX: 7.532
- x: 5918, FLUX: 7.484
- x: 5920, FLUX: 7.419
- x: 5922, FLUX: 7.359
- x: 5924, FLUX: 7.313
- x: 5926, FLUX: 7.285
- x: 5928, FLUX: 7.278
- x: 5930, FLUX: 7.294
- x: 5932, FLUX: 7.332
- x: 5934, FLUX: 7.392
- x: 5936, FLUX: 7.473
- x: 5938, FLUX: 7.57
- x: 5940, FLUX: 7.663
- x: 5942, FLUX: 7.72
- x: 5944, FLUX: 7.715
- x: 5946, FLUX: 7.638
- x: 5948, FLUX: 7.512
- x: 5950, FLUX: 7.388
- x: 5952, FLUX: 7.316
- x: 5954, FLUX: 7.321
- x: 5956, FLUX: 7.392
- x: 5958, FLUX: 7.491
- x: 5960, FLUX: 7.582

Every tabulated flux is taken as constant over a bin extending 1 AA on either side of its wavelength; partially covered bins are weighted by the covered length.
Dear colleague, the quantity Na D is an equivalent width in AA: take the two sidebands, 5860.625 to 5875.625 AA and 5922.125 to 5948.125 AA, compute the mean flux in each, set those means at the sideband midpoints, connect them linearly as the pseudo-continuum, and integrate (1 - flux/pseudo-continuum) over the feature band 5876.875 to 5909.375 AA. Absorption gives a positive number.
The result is 1.08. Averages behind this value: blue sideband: 7.36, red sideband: 7.47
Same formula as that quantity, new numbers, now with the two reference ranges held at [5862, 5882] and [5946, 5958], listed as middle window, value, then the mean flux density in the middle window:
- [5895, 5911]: 0.28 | 7.28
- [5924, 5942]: -0.02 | 7.42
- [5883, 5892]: 0.56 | 6.95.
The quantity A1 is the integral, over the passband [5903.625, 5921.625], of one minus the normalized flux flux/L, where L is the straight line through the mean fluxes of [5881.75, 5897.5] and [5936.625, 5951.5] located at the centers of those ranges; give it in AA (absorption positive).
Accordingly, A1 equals -0.6 AA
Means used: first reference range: 6.92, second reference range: 7.59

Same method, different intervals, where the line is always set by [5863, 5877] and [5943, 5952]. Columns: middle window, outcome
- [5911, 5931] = 0.2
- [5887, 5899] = 1.0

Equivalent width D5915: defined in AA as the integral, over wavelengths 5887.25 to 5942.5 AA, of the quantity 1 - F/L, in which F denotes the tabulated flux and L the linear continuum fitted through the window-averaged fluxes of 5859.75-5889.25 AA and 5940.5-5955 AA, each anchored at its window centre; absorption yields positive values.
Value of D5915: 1.1 AA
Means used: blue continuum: 7.32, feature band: 7.29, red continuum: 7.52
